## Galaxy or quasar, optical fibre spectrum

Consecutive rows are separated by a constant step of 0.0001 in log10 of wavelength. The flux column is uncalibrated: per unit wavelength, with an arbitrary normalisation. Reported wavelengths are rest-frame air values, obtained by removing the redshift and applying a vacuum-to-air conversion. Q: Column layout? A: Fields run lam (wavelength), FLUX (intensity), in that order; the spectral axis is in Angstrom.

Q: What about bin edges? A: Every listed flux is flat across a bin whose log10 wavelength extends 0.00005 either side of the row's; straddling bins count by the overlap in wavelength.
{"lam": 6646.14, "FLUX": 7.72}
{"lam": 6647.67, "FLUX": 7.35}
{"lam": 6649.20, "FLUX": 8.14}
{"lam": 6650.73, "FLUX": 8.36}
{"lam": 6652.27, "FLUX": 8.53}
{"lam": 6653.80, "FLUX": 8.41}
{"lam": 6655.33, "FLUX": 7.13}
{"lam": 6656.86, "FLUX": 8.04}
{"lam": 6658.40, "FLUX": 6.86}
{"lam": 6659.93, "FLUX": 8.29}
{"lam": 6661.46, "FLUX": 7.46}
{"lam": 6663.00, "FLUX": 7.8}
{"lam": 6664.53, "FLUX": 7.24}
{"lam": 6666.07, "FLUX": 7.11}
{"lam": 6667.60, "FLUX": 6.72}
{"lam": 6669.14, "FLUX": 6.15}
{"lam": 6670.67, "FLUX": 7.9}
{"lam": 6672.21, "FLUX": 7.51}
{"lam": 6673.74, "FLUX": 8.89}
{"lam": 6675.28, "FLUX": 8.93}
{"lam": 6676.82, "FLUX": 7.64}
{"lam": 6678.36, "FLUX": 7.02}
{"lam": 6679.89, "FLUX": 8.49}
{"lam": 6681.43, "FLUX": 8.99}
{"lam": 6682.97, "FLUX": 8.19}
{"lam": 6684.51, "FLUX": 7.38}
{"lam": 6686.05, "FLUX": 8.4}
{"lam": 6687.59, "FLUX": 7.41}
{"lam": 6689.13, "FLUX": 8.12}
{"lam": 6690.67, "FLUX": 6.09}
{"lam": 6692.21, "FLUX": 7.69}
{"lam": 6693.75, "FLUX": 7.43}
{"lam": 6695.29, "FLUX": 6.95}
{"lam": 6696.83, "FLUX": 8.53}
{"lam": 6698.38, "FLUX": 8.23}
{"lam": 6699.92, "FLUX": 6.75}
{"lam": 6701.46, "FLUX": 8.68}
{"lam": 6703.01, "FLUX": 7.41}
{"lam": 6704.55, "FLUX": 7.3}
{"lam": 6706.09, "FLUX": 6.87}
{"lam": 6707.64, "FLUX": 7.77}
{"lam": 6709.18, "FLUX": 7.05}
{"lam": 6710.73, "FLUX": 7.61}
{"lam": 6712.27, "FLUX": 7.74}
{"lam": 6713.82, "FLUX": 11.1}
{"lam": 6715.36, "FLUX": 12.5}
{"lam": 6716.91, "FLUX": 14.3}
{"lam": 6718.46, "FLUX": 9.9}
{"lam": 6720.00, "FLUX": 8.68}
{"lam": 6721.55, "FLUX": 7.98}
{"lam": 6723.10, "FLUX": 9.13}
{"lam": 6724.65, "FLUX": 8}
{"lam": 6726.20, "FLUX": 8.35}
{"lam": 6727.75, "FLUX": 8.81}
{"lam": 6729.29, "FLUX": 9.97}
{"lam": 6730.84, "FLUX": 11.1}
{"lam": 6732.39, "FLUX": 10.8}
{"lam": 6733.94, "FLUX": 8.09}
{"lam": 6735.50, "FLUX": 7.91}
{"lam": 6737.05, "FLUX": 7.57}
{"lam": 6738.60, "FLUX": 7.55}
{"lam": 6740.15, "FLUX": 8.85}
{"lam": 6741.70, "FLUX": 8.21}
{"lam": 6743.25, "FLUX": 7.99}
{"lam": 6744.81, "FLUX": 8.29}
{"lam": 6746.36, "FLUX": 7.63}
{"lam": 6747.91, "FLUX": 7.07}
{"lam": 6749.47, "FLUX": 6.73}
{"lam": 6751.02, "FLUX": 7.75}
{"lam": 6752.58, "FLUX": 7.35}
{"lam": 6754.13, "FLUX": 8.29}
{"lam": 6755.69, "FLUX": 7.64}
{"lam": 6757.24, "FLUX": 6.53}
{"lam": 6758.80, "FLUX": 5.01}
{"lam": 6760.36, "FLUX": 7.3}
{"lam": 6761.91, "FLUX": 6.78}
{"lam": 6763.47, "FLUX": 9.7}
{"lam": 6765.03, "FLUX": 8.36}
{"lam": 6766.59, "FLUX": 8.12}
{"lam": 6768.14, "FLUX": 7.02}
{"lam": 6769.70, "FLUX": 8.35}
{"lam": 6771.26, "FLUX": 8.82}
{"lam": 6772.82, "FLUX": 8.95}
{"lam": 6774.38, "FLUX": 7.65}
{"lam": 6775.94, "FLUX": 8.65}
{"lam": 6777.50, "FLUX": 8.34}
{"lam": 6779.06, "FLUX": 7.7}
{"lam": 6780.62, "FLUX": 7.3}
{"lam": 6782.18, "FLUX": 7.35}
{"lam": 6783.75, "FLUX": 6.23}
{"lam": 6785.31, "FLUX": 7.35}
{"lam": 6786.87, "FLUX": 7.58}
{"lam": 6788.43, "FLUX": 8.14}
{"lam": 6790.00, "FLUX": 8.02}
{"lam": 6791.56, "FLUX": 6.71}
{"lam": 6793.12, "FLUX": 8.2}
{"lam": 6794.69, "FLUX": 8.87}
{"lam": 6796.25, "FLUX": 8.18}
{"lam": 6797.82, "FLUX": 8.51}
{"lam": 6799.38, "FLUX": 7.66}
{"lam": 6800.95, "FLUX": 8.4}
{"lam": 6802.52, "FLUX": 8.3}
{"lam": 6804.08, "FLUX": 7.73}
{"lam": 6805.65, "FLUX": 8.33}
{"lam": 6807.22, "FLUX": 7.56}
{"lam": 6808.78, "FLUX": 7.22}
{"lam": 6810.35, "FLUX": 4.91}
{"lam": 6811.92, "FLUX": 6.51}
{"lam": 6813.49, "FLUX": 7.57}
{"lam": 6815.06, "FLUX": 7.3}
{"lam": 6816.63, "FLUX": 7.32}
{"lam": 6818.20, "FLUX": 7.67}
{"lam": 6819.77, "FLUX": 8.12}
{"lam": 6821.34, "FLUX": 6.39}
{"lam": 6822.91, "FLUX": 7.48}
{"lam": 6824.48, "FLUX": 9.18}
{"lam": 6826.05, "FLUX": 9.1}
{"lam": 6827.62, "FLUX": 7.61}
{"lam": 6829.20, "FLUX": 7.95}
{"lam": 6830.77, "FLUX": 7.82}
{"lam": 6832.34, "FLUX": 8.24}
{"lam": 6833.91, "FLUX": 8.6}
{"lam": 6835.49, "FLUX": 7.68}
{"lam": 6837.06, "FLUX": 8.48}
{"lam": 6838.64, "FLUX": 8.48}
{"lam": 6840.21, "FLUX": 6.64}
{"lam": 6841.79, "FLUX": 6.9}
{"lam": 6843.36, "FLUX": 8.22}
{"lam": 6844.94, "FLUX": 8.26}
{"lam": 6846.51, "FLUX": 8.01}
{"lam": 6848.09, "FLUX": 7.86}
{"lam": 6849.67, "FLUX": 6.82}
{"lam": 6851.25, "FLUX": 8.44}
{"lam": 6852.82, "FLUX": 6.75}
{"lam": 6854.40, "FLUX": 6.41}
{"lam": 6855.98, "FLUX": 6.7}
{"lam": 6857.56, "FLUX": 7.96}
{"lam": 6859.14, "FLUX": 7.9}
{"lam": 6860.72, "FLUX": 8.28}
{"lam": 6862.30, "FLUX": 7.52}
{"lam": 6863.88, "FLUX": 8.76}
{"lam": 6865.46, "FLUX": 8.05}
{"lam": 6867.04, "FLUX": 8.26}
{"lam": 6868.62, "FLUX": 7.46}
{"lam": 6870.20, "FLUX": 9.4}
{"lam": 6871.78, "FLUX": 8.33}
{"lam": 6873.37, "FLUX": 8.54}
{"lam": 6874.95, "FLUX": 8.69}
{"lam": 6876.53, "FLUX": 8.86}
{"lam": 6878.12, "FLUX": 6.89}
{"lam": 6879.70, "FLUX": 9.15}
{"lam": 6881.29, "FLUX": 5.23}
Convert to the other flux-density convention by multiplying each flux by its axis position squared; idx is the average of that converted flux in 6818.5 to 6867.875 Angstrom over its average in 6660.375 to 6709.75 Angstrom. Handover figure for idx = 1.1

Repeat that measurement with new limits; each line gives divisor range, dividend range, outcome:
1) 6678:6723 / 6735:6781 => 0.95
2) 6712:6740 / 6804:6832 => 0.82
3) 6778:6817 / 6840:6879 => 1.06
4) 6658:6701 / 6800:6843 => 1.05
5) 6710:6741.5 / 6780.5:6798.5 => 0.85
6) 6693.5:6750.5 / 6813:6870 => 0.95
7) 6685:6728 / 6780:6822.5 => 0.92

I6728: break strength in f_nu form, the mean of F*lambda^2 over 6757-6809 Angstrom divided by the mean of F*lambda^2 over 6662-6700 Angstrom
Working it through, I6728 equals 1.05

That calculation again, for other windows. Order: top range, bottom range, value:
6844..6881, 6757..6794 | 1.06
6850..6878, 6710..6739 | 0.89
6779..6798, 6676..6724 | 0.95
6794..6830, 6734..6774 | 1.01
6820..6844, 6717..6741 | 0.91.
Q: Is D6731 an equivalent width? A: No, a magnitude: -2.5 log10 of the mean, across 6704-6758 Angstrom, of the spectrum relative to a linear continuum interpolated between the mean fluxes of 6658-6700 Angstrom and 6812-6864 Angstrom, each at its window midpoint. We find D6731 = -0.112 mag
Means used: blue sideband 7.67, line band 8.53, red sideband 7.74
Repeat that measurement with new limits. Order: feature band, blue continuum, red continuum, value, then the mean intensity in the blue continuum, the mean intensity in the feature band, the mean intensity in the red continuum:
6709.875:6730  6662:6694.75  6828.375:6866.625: -0.23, 7.67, 9.53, 7.78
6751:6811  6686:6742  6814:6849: 0.06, 8.51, 7.72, 7.87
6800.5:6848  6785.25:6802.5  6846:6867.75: 0.02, 8.01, 7.73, 7.69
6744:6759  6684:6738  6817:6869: 0.14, 8.51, 7.31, 7.82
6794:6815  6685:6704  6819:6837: 0.04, 7.63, 7.65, 8.04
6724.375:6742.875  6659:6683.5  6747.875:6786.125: -0.15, 7.76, 8.77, 7.62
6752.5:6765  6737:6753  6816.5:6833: 0.06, 7.74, 7.39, 7.92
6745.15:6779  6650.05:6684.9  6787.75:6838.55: 0.01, 7.79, 7.72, 7.81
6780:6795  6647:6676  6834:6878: 0.04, 7.73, 7.54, 7.91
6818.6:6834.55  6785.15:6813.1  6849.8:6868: -0.05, 7.68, 8.04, 7.7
